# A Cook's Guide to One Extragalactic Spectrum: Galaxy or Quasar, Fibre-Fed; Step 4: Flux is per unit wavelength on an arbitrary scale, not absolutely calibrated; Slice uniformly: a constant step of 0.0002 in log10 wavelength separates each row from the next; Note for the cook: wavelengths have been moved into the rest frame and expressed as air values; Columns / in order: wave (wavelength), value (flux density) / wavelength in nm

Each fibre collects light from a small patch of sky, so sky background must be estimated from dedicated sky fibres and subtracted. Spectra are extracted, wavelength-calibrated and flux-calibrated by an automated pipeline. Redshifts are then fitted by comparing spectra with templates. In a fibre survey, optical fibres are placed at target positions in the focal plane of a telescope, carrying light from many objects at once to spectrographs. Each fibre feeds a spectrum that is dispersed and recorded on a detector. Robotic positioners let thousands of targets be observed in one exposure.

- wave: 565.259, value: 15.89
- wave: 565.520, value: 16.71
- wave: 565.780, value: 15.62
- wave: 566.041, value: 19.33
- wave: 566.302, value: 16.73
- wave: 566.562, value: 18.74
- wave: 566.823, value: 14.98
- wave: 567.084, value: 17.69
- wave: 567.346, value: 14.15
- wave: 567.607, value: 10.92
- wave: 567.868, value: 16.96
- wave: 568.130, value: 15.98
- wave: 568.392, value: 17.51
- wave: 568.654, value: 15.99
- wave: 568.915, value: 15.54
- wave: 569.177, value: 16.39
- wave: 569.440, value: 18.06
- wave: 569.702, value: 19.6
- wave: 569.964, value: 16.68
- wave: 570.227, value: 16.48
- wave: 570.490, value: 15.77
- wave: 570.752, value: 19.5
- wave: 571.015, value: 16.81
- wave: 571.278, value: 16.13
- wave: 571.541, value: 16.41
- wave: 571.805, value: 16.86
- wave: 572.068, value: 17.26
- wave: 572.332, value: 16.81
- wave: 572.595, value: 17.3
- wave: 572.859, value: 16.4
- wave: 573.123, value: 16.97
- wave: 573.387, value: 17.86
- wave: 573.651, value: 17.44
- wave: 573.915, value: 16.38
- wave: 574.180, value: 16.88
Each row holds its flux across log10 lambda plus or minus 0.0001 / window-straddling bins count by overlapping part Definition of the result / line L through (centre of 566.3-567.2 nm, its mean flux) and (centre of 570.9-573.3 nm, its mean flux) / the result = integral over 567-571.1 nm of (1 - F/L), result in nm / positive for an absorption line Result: 0.11 nm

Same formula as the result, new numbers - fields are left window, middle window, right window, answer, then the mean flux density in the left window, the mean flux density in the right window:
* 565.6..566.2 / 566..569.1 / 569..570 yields 0.25 nm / 17.4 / 17.7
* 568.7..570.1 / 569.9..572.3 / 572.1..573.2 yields 0.02 nm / 17.2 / 16.9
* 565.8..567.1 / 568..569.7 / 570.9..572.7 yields 0.03 nm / 17.3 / 16.8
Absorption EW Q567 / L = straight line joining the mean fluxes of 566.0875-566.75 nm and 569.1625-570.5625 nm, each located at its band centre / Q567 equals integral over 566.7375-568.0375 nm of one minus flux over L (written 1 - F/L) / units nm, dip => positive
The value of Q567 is 0.194 nm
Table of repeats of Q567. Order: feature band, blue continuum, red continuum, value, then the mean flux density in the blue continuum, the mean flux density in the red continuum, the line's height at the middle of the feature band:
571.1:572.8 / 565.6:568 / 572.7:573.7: 0.02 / 16.1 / 17.1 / 16.9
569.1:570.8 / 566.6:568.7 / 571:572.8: -0.12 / 15.6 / 16.8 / 16.3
